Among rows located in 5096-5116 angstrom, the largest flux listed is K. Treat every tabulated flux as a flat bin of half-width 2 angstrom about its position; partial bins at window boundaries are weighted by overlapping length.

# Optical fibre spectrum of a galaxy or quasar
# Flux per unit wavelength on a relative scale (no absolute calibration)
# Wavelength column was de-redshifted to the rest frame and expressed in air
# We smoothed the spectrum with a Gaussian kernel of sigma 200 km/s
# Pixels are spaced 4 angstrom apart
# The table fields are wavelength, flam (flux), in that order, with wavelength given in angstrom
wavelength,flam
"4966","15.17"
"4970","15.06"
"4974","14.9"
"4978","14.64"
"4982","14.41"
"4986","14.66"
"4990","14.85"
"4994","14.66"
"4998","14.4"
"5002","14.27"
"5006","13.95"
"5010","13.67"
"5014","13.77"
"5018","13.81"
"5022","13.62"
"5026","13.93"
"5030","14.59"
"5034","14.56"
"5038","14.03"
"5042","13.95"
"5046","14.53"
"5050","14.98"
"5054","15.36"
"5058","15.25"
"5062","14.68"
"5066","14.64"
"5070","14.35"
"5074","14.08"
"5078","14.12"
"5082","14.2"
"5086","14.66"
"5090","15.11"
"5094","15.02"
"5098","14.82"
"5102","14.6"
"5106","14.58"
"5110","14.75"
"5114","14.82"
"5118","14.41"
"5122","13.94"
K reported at 14.82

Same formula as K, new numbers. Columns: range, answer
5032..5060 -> 15.36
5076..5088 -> 14.66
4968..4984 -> 15.06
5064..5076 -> 14.64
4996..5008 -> 14.4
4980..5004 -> 14.85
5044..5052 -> 14.98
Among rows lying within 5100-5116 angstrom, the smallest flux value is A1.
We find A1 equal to 14.58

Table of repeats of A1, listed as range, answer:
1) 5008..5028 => 13.62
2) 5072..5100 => 14.08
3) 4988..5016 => 13.67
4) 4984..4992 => 14.66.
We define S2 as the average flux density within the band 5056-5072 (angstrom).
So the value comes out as 14.7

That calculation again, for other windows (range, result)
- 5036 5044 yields 14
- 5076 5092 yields 14.5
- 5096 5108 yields 14.7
